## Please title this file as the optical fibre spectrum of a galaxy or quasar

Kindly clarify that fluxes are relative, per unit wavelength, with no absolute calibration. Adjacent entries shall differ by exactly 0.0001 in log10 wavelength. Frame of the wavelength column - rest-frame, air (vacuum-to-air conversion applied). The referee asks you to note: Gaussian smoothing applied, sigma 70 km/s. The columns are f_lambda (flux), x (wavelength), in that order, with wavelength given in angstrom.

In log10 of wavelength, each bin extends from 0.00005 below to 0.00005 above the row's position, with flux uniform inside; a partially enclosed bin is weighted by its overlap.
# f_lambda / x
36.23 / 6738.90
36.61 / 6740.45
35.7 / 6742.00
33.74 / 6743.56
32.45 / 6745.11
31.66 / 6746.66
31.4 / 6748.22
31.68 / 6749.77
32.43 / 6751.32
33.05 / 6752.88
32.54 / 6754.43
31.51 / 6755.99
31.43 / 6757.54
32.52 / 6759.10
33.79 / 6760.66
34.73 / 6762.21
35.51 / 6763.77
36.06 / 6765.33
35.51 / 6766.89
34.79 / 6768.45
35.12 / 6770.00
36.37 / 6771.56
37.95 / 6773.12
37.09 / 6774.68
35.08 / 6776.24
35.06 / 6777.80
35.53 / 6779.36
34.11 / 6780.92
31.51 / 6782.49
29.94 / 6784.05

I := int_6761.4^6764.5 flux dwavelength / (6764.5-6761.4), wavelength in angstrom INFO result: 35.1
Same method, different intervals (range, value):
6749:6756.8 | 32.3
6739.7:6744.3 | 35.3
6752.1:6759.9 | 32.2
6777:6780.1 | 35.3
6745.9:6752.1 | 31.8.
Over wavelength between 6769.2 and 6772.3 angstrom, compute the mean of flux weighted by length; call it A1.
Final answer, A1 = 35.8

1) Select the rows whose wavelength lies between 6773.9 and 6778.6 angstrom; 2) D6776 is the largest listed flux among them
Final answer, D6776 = 37.09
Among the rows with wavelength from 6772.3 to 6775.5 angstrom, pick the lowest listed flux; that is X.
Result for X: 37.09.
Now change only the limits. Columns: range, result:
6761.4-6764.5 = 34.73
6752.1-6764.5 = 31.43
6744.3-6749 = 31.4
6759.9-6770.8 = 33.79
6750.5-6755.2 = 32.43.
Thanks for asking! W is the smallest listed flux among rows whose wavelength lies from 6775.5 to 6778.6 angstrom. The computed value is 35.06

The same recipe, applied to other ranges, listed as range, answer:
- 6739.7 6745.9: 32.45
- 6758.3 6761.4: 32.52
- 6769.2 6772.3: 35.12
